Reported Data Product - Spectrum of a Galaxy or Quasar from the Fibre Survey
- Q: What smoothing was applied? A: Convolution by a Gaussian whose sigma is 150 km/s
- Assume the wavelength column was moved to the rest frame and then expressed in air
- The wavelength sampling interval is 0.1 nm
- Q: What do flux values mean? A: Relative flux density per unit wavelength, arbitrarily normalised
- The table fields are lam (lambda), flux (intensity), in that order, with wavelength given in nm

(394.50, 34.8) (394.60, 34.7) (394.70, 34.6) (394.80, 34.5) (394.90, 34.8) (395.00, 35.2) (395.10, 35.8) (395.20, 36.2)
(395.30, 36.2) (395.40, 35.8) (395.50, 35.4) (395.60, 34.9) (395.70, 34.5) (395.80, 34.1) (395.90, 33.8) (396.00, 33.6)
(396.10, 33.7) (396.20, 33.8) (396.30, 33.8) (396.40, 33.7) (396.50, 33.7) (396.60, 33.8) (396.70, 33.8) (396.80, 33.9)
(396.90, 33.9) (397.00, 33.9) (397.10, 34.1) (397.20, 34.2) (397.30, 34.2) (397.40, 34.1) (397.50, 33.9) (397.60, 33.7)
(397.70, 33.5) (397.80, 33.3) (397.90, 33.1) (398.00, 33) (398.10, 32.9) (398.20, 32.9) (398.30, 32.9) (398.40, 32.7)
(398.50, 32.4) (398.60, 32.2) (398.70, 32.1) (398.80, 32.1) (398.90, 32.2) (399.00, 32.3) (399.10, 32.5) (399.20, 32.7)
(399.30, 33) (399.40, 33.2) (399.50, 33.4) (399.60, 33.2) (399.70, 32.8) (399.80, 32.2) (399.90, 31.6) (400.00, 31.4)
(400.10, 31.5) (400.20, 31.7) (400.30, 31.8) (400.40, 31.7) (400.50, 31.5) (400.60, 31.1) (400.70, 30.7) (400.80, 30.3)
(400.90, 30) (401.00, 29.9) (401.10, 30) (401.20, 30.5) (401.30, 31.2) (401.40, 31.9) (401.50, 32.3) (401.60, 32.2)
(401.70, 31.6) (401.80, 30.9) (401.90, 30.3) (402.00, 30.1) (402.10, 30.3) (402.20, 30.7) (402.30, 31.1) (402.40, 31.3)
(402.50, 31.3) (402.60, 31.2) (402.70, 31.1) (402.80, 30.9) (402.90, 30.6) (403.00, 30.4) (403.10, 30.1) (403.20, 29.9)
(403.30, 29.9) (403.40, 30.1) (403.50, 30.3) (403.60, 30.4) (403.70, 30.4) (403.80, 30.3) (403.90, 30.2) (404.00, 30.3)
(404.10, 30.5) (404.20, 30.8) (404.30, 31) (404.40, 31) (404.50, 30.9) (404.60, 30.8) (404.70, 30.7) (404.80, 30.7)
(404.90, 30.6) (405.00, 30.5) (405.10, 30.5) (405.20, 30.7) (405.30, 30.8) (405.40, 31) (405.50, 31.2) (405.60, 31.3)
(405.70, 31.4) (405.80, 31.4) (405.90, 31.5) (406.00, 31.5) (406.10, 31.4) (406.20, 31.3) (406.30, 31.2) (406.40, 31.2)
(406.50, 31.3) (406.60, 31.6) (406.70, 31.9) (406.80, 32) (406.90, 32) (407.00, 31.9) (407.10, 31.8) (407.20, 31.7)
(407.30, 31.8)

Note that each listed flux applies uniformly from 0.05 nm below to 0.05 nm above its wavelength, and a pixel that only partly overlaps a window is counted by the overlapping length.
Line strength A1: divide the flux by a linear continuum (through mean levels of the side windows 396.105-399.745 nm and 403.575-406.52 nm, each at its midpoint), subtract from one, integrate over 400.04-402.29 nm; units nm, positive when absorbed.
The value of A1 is 0.08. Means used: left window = 33.3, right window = 30.9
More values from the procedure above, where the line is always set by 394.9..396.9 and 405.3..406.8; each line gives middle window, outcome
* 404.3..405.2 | 0.030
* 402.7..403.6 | 0.054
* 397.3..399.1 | 0.046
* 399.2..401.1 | 0.086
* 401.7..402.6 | 0.048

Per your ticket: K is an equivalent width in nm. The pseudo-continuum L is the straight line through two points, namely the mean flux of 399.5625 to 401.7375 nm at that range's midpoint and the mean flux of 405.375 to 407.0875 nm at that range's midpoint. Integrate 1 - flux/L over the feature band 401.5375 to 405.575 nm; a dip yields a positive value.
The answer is 0.096 nm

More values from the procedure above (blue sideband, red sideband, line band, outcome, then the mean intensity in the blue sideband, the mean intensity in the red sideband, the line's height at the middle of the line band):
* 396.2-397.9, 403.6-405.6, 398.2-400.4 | 0.034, 33.8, 30.7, 32.9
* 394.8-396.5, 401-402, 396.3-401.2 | 0.028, 34.7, 31.1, 32.8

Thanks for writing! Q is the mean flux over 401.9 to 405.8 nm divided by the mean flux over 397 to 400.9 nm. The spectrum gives 0.94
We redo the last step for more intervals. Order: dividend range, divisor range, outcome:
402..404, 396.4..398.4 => 0.91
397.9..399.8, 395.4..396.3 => 0.95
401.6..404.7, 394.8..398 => 0.89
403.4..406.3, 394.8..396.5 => 0.89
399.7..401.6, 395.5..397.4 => 0.92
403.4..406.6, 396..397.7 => 0.91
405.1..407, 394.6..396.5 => 0.90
